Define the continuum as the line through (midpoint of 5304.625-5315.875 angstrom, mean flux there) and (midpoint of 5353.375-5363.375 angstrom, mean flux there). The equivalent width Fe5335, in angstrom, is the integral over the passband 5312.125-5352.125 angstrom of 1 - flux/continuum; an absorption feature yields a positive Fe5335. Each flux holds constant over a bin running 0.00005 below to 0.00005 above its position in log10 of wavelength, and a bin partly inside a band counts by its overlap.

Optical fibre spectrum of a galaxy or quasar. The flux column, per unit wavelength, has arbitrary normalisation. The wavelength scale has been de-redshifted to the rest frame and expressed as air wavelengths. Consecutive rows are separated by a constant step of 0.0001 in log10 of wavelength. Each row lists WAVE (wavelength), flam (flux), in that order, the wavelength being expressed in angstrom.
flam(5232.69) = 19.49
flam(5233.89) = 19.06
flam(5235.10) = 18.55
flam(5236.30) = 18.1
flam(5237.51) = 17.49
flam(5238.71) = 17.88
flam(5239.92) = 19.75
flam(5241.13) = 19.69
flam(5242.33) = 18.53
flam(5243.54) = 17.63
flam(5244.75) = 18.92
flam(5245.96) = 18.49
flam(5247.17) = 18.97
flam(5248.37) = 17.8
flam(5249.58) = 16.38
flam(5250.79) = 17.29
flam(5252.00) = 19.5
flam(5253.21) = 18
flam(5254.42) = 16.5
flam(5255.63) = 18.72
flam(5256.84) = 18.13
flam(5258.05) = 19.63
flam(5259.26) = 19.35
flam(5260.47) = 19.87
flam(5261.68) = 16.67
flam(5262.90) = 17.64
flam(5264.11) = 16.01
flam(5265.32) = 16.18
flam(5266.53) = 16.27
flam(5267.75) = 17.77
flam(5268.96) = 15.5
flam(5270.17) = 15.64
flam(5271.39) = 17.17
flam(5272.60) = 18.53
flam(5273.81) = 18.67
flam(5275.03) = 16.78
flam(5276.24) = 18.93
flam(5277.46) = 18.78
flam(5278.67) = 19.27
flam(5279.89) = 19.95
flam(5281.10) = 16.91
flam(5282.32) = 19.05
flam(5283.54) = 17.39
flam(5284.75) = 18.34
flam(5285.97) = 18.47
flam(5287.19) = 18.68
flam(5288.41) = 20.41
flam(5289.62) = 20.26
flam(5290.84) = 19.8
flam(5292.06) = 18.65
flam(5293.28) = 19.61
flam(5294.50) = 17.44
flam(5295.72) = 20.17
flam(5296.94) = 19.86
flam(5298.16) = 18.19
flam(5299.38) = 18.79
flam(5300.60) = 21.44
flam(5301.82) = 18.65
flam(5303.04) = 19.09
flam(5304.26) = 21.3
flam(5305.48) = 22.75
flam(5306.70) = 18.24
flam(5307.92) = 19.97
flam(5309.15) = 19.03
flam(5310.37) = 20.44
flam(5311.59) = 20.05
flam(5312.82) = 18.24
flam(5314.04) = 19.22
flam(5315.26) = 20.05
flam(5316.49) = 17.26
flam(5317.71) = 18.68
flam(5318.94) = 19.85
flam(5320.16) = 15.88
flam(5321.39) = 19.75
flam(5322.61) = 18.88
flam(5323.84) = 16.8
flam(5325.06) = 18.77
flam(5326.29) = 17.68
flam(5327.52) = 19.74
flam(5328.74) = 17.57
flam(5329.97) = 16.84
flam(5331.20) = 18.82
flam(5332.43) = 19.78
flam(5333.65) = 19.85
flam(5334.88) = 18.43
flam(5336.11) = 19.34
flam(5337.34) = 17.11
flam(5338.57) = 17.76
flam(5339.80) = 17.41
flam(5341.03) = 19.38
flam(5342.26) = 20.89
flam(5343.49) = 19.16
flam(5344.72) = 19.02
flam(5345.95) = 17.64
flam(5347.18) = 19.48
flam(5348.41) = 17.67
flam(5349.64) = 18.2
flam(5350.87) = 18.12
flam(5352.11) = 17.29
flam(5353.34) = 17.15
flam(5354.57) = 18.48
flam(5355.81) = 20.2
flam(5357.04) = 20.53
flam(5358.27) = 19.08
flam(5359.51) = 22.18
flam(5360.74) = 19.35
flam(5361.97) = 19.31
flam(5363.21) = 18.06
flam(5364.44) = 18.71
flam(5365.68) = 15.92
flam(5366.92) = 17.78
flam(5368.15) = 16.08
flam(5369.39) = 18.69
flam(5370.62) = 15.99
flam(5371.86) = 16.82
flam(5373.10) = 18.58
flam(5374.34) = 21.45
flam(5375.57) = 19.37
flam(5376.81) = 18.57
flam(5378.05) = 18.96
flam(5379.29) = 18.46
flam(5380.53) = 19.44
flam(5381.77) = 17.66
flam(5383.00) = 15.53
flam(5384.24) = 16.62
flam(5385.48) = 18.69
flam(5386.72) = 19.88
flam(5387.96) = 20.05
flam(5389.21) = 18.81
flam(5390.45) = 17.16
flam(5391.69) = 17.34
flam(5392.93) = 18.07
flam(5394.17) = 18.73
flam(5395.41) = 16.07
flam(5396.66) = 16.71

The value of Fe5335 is 2.40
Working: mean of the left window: 19.8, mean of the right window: 19.6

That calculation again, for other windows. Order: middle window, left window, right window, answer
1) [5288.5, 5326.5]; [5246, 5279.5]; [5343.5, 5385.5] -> -2.44 angstrom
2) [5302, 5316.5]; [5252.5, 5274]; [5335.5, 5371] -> -1.34 angstrom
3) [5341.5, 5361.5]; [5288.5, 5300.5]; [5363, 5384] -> -0.73 angstrom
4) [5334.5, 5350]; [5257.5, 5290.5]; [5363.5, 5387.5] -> -0.43 angstrom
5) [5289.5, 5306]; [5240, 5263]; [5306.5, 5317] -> -0.58 angstrom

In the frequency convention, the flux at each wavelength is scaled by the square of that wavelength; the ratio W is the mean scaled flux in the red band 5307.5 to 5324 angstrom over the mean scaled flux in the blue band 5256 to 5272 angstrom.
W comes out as 1.1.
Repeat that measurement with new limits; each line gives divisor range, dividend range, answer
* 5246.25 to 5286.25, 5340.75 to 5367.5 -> 1.09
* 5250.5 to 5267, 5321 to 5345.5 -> 1.07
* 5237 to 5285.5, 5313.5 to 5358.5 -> 1.06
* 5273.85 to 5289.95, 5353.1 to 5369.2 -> 1.03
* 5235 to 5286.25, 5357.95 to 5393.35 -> 1.06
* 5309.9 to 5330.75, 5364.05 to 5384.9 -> 0.99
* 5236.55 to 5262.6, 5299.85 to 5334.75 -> 1.07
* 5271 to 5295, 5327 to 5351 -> 1.02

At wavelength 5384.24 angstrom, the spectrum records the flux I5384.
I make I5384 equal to 16.62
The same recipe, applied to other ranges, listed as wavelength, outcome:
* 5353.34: 17.15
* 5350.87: 18.12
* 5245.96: 18.49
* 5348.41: 17.67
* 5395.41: 16.07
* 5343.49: 19.16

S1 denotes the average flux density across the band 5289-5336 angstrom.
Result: 19.1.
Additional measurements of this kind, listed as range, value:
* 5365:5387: 18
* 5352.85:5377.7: 18.6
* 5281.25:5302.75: 19.1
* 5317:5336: 18.5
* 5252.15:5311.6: 18.6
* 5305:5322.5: 19.2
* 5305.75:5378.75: 18.7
